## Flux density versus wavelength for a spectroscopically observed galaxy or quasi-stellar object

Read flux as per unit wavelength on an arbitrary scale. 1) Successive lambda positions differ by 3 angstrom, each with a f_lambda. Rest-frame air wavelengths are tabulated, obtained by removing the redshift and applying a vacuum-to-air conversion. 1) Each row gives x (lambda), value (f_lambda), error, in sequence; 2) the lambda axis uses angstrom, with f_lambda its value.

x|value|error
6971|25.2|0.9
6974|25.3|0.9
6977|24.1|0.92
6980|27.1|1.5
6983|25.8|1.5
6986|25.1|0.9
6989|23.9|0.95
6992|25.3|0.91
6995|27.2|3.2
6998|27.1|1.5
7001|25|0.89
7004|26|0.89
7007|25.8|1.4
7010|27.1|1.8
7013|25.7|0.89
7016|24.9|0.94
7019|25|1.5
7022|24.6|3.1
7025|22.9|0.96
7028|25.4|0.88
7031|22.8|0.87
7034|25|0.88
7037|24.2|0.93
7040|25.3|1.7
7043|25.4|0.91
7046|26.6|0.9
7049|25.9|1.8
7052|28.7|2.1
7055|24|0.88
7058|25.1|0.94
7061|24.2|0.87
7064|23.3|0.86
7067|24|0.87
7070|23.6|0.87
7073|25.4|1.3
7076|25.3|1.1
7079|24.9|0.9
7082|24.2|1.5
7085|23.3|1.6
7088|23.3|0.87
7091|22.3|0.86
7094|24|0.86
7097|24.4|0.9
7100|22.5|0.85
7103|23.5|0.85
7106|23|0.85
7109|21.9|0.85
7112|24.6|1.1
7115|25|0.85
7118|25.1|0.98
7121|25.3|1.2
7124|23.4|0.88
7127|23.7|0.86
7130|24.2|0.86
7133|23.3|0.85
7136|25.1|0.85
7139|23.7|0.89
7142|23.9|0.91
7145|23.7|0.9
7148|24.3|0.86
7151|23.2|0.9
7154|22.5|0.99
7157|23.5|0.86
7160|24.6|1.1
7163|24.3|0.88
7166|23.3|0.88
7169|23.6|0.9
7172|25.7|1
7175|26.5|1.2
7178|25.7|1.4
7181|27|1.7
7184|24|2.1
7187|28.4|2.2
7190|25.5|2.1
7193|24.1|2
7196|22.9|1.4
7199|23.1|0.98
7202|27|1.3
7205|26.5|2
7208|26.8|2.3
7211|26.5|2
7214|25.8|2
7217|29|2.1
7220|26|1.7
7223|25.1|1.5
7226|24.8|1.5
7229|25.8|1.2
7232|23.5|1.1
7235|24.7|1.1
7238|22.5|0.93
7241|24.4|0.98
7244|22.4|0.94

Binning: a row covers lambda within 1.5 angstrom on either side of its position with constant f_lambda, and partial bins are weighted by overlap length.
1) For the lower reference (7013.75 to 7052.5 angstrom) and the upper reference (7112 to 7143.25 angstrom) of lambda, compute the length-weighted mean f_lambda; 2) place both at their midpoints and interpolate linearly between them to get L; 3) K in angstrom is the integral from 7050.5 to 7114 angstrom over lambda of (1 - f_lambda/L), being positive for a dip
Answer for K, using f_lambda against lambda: 1.5 angstrom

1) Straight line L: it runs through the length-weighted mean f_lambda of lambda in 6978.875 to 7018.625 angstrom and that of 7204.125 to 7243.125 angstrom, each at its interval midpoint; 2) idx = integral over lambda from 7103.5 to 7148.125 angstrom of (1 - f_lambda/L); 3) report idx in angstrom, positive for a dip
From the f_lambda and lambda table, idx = 2.8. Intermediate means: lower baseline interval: 25.8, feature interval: 24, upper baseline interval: 25.4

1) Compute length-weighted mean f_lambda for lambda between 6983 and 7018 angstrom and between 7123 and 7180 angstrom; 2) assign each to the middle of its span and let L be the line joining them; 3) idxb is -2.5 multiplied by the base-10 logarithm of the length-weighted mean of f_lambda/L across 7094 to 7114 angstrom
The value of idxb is 0.06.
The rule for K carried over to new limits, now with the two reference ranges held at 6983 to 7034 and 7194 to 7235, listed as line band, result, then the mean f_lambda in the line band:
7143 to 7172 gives 1.9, 23.8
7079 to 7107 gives 2.1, 23.5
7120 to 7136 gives 0.9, 24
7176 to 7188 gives -0.3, 26.2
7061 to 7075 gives 0.7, 24.1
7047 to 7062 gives -0.2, 25.7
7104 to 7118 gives 0.9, 23.8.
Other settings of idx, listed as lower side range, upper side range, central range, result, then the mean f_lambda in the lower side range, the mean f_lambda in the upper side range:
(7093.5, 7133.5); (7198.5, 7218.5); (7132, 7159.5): 1.2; 23.9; 26.6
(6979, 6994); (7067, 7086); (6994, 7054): -1.1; 25.4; 24.4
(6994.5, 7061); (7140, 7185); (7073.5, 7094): 0.8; 25.4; 24.4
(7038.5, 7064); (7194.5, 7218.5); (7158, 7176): 0.9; 25.5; 26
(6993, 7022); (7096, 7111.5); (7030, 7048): 0.0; 25.9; 23.1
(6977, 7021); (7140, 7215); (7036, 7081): 0.7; 25.7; 24.9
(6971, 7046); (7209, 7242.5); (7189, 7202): 0.6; 25.3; 25.3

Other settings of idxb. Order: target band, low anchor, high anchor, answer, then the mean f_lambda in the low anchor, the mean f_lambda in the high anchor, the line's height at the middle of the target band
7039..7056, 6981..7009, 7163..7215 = -0.02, 25.7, 25.4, 25.6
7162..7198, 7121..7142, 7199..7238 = 0.00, 24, 25.7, 25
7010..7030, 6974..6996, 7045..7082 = 0.02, 25.4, 25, 25.3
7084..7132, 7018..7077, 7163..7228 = 0.06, 24.8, 25.6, 25.1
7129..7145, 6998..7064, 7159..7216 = 0.06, 25.2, 25.4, 25.3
